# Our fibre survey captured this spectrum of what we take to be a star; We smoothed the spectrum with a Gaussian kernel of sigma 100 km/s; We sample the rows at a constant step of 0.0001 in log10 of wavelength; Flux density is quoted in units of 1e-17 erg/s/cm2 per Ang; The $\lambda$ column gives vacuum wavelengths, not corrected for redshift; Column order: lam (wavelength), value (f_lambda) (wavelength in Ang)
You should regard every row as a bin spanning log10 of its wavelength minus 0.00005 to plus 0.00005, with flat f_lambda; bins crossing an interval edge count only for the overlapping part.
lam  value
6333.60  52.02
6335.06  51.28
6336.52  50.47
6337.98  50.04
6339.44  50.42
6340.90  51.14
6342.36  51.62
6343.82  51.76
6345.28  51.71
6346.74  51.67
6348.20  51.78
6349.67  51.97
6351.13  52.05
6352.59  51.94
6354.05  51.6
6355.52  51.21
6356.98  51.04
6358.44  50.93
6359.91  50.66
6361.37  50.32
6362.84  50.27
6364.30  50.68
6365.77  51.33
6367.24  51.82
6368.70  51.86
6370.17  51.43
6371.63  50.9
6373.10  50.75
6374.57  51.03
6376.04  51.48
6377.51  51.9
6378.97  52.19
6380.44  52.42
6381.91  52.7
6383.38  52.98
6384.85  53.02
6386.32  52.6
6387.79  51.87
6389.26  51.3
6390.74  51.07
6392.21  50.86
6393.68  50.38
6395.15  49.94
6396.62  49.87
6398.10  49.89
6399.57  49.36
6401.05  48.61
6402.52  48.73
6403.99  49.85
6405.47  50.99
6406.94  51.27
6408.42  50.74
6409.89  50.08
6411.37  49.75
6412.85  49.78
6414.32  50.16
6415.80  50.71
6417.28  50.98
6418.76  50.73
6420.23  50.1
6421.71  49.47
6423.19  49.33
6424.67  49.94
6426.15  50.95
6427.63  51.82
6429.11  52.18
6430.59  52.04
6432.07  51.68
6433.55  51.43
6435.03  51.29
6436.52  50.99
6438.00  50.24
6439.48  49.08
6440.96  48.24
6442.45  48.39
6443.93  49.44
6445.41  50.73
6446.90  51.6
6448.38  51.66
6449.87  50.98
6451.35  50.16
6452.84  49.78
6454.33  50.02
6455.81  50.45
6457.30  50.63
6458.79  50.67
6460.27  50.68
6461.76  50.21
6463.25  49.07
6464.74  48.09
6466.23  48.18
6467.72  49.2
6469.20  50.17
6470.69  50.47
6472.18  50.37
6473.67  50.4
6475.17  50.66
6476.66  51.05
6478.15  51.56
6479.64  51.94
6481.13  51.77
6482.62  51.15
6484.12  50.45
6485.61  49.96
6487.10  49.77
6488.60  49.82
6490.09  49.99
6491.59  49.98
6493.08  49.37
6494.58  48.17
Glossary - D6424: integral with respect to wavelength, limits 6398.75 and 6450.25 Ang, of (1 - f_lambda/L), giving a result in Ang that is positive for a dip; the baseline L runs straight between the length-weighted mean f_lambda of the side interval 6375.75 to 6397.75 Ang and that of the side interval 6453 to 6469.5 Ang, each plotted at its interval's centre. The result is 0.3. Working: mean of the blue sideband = 51.6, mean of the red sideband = 49.8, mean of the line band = 50.4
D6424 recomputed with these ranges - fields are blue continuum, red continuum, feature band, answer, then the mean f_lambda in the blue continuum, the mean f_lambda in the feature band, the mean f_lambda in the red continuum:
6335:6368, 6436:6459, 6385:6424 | 0.2 Ang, 51.2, 50.4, 50.2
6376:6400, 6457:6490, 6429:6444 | 0.1 Ang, 51.4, 50.4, 50.3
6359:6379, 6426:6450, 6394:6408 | 0.3 Ang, 51.2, 49.9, 50.7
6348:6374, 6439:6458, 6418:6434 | -0.2 Ang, 51.2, 50.9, 50.1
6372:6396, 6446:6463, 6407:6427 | 0.3 Ang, 51.6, 50.2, 50.6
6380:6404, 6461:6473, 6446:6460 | -0.3 Ang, 50.9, 50.7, 49.5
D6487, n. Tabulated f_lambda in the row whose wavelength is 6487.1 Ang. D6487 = 49.77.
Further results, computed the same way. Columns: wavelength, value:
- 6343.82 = 51.76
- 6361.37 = 50.32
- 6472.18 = 50.37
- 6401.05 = 48.61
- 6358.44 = 50.93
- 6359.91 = 50.66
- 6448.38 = 51.66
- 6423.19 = 49.33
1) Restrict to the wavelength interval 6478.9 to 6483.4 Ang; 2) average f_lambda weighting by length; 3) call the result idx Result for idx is 51.6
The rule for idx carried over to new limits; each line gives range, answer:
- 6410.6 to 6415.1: 49.9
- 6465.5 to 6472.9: 49.7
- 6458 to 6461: 50.7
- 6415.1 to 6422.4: 50.4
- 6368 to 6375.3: 51.2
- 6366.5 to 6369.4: 51.9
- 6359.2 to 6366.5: 50.7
